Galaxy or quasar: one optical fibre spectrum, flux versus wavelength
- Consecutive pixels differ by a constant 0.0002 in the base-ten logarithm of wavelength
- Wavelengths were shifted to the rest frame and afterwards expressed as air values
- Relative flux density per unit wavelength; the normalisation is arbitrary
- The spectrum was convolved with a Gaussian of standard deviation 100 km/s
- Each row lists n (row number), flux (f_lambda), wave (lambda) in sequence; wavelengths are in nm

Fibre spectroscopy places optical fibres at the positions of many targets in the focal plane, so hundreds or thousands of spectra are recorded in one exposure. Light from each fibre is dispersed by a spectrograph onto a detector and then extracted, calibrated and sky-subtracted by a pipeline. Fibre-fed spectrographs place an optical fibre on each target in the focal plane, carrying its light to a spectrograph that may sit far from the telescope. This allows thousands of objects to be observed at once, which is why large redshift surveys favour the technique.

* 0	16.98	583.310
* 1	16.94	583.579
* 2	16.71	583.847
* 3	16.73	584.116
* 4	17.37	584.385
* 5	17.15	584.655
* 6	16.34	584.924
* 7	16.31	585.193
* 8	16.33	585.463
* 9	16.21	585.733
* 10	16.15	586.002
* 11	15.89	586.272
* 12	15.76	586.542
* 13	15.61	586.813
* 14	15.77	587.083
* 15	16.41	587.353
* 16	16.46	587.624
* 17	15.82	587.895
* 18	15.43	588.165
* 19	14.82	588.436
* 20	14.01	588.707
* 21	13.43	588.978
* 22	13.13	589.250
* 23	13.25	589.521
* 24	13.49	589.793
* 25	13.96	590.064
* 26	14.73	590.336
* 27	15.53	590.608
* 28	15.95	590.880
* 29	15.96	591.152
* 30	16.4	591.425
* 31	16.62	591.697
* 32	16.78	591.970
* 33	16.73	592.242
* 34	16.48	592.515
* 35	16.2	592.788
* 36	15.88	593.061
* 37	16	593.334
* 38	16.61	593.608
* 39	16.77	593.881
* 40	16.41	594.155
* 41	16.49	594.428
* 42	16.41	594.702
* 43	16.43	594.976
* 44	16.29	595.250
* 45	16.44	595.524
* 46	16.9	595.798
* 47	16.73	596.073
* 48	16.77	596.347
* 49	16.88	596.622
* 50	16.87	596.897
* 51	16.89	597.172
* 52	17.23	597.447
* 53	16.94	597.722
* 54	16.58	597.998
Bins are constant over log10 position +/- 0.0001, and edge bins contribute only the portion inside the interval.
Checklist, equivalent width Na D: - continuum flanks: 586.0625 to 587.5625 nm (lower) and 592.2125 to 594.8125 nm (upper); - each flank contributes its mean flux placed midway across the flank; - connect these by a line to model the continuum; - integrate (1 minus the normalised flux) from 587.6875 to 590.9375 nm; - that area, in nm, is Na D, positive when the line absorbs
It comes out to 0.33 nm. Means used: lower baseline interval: 15.9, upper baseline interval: 16.4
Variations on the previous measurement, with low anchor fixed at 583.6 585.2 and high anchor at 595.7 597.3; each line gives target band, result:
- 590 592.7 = 0.14 nm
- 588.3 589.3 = 0.17 nm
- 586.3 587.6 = 0.07 nm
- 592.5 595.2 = 0.08 nm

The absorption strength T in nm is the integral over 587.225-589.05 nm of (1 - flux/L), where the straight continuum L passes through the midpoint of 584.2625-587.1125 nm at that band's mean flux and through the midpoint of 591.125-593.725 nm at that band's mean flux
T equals 0.12 nm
